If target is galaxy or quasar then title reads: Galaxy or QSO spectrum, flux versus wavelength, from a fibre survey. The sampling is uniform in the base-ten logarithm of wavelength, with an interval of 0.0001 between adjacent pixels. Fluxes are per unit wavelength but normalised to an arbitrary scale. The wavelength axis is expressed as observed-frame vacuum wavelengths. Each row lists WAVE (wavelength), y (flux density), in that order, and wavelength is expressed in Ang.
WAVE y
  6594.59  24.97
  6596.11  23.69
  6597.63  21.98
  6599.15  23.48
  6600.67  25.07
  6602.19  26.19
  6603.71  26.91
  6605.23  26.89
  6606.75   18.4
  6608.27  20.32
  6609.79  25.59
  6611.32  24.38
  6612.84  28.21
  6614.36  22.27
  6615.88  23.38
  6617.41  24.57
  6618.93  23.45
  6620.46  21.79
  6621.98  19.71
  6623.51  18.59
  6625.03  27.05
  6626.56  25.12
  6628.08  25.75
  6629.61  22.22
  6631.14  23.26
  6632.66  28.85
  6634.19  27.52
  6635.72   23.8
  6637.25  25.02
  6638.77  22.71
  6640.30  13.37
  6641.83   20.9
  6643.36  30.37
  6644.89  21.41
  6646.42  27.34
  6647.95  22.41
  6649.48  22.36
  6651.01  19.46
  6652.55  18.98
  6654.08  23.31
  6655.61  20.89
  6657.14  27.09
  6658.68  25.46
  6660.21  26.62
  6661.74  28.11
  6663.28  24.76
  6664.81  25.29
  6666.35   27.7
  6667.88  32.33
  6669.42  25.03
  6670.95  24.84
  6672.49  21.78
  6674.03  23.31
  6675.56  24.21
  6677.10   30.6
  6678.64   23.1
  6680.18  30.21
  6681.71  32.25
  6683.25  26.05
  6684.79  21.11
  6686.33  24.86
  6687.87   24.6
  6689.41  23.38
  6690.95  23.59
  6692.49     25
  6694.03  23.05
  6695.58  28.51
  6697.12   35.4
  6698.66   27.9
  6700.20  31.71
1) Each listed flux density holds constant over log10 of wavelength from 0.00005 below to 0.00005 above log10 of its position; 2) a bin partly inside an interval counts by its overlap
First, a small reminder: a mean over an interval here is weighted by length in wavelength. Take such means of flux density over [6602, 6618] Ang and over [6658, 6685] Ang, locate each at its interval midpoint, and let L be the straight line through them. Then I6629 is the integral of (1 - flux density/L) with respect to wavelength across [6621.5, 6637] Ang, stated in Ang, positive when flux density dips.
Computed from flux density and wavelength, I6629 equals 0.37 Ang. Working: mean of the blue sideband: 24.2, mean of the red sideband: 26.4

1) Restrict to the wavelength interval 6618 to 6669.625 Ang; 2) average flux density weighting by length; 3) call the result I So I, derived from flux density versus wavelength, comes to 24.1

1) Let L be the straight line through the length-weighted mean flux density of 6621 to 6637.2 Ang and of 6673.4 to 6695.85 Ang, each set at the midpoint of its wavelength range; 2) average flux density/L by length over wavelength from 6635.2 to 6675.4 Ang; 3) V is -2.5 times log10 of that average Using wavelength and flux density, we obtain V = 0.04 mag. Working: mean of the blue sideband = 24.2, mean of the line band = 24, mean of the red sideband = 25.5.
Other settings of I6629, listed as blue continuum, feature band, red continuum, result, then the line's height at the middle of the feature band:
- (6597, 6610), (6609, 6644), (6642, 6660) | -0.1 Ang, 23.7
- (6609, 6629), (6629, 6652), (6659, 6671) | 1.7 Ang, 25.3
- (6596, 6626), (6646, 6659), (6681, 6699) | 1.1 Ang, 25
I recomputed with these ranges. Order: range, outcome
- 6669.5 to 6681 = 25.5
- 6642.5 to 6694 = 25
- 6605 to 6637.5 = 23.8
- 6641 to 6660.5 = 23.5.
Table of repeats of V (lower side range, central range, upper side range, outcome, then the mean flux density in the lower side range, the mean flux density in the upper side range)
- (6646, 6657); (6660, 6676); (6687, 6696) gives -0.118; 22.2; 24.5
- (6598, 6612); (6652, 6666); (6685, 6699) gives 0.026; 24.1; 26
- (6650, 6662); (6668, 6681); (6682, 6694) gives -0.077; 23.5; 24.3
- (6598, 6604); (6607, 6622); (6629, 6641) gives 0.047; 25.1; 23.4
